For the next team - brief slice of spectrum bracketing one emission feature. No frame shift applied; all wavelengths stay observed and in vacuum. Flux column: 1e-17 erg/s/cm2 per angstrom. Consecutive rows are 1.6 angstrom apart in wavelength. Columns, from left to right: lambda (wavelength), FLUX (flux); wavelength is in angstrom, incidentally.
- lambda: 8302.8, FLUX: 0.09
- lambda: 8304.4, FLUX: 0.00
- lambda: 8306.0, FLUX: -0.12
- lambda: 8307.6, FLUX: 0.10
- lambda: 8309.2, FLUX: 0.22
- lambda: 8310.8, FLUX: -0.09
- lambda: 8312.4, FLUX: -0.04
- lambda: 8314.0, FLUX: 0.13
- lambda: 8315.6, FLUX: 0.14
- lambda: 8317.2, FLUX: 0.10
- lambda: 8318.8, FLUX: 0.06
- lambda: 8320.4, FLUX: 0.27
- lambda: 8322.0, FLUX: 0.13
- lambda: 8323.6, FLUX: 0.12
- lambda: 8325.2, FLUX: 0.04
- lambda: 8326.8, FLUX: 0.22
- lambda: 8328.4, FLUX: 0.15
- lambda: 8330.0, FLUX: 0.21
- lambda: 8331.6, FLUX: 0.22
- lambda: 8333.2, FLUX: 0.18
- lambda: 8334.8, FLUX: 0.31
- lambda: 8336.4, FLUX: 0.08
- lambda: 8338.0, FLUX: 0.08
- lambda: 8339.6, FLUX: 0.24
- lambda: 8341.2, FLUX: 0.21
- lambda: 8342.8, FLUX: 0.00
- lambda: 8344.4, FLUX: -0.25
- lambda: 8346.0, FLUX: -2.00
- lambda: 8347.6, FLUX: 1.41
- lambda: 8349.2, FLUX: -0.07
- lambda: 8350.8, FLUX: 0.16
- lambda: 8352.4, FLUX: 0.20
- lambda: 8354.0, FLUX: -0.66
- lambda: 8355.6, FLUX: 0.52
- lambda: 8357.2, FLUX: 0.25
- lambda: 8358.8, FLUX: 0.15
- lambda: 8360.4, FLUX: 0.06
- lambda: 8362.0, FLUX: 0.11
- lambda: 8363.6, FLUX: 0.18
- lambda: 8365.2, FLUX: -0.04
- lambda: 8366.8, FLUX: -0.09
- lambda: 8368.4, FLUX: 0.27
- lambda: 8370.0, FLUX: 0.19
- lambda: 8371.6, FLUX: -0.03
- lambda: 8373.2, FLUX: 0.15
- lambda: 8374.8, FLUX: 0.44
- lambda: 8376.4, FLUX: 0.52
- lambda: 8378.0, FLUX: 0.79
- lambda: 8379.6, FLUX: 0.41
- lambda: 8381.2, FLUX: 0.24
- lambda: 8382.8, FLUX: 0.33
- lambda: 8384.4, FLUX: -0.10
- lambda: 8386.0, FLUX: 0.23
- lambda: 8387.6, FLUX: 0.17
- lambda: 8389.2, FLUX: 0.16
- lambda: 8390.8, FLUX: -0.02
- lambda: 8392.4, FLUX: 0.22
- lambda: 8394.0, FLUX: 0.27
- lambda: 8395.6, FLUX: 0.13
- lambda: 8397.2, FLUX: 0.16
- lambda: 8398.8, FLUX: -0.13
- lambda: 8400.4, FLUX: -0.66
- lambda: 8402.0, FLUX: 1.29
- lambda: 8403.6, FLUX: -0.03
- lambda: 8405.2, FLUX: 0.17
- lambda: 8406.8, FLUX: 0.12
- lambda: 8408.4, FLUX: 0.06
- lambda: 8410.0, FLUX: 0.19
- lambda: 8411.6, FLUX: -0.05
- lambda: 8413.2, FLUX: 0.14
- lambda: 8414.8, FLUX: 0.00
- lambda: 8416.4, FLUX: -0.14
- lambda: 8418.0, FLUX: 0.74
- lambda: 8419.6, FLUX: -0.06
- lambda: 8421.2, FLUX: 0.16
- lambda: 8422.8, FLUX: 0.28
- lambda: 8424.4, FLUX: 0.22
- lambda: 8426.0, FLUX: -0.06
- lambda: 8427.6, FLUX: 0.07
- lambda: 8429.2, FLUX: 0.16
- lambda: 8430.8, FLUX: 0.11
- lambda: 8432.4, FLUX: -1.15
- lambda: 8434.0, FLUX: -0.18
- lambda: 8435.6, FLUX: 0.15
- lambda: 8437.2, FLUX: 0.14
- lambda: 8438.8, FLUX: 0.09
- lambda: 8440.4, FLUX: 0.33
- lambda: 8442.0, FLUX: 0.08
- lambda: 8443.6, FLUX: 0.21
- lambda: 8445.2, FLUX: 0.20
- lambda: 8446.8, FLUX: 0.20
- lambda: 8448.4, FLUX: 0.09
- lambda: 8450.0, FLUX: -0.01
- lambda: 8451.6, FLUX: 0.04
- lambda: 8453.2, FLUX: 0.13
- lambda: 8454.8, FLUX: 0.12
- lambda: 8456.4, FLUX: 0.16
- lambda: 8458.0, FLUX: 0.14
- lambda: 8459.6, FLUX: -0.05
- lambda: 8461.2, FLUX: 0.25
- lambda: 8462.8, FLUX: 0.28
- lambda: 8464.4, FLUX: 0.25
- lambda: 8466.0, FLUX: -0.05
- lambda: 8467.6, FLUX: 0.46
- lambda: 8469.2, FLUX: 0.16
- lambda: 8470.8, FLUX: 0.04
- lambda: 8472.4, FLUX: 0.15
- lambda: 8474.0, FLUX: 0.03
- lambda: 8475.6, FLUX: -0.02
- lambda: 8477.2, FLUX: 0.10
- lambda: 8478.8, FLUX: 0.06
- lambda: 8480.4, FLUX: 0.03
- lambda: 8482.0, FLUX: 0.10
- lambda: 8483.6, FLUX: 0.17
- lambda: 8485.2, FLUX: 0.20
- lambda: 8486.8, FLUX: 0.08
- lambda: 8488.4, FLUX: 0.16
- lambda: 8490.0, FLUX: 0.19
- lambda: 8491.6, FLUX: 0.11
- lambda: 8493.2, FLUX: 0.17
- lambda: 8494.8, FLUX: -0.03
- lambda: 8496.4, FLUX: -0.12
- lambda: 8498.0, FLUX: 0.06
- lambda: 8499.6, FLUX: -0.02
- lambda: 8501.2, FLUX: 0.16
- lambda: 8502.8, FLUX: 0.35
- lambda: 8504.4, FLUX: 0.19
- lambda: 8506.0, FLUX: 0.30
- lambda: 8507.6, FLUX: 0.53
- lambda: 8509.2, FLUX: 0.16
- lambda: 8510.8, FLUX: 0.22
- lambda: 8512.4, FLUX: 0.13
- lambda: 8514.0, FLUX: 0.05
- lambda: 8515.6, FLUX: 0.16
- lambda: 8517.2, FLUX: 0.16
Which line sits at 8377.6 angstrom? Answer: H-gamma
